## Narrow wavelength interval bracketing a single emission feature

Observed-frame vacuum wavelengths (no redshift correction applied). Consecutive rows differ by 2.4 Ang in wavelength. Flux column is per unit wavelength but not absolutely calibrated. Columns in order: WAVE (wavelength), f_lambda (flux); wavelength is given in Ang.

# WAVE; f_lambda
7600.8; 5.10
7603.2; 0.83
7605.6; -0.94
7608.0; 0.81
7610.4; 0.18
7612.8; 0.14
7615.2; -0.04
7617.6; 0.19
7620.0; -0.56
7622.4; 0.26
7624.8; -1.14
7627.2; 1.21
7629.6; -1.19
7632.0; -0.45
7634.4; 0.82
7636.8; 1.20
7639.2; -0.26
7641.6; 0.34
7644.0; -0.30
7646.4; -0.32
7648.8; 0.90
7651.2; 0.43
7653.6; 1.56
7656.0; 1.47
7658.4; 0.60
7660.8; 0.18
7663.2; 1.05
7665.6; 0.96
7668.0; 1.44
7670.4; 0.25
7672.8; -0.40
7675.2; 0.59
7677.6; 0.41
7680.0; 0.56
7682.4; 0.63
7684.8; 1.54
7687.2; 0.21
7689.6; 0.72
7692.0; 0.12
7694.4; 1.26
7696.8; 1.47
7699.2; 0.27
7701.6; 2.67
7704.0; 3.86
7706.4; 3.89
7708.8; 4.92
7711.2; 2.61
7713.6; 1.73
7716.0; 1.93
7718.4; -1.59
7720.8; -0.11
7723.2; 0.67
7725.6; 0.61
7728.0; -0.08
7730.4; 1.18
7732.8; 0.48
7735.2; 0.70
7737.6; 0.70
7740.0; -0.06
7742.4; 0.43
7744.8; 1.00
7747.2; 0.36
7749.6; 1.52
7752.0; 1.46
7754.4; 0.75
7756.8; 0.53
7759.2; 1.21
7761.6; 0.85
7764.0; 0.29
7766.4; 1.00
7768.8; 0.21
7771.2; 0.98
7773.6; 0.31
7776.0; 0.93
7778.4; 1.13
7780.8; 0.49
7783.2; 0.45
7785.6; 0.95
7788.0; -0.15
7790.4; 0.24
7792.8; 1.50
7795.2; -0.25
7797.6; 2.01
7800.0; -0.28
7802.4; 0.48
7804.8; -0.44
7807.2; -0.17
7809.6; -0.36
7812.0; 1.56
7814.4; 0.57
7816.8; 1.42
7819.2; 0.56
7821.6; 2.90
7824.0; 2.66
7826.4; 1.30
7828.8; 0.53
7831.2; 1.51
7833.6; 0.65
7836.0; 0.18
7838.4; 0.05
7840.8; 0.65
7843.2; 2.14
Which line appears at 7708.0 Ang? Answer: [O II] 3727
